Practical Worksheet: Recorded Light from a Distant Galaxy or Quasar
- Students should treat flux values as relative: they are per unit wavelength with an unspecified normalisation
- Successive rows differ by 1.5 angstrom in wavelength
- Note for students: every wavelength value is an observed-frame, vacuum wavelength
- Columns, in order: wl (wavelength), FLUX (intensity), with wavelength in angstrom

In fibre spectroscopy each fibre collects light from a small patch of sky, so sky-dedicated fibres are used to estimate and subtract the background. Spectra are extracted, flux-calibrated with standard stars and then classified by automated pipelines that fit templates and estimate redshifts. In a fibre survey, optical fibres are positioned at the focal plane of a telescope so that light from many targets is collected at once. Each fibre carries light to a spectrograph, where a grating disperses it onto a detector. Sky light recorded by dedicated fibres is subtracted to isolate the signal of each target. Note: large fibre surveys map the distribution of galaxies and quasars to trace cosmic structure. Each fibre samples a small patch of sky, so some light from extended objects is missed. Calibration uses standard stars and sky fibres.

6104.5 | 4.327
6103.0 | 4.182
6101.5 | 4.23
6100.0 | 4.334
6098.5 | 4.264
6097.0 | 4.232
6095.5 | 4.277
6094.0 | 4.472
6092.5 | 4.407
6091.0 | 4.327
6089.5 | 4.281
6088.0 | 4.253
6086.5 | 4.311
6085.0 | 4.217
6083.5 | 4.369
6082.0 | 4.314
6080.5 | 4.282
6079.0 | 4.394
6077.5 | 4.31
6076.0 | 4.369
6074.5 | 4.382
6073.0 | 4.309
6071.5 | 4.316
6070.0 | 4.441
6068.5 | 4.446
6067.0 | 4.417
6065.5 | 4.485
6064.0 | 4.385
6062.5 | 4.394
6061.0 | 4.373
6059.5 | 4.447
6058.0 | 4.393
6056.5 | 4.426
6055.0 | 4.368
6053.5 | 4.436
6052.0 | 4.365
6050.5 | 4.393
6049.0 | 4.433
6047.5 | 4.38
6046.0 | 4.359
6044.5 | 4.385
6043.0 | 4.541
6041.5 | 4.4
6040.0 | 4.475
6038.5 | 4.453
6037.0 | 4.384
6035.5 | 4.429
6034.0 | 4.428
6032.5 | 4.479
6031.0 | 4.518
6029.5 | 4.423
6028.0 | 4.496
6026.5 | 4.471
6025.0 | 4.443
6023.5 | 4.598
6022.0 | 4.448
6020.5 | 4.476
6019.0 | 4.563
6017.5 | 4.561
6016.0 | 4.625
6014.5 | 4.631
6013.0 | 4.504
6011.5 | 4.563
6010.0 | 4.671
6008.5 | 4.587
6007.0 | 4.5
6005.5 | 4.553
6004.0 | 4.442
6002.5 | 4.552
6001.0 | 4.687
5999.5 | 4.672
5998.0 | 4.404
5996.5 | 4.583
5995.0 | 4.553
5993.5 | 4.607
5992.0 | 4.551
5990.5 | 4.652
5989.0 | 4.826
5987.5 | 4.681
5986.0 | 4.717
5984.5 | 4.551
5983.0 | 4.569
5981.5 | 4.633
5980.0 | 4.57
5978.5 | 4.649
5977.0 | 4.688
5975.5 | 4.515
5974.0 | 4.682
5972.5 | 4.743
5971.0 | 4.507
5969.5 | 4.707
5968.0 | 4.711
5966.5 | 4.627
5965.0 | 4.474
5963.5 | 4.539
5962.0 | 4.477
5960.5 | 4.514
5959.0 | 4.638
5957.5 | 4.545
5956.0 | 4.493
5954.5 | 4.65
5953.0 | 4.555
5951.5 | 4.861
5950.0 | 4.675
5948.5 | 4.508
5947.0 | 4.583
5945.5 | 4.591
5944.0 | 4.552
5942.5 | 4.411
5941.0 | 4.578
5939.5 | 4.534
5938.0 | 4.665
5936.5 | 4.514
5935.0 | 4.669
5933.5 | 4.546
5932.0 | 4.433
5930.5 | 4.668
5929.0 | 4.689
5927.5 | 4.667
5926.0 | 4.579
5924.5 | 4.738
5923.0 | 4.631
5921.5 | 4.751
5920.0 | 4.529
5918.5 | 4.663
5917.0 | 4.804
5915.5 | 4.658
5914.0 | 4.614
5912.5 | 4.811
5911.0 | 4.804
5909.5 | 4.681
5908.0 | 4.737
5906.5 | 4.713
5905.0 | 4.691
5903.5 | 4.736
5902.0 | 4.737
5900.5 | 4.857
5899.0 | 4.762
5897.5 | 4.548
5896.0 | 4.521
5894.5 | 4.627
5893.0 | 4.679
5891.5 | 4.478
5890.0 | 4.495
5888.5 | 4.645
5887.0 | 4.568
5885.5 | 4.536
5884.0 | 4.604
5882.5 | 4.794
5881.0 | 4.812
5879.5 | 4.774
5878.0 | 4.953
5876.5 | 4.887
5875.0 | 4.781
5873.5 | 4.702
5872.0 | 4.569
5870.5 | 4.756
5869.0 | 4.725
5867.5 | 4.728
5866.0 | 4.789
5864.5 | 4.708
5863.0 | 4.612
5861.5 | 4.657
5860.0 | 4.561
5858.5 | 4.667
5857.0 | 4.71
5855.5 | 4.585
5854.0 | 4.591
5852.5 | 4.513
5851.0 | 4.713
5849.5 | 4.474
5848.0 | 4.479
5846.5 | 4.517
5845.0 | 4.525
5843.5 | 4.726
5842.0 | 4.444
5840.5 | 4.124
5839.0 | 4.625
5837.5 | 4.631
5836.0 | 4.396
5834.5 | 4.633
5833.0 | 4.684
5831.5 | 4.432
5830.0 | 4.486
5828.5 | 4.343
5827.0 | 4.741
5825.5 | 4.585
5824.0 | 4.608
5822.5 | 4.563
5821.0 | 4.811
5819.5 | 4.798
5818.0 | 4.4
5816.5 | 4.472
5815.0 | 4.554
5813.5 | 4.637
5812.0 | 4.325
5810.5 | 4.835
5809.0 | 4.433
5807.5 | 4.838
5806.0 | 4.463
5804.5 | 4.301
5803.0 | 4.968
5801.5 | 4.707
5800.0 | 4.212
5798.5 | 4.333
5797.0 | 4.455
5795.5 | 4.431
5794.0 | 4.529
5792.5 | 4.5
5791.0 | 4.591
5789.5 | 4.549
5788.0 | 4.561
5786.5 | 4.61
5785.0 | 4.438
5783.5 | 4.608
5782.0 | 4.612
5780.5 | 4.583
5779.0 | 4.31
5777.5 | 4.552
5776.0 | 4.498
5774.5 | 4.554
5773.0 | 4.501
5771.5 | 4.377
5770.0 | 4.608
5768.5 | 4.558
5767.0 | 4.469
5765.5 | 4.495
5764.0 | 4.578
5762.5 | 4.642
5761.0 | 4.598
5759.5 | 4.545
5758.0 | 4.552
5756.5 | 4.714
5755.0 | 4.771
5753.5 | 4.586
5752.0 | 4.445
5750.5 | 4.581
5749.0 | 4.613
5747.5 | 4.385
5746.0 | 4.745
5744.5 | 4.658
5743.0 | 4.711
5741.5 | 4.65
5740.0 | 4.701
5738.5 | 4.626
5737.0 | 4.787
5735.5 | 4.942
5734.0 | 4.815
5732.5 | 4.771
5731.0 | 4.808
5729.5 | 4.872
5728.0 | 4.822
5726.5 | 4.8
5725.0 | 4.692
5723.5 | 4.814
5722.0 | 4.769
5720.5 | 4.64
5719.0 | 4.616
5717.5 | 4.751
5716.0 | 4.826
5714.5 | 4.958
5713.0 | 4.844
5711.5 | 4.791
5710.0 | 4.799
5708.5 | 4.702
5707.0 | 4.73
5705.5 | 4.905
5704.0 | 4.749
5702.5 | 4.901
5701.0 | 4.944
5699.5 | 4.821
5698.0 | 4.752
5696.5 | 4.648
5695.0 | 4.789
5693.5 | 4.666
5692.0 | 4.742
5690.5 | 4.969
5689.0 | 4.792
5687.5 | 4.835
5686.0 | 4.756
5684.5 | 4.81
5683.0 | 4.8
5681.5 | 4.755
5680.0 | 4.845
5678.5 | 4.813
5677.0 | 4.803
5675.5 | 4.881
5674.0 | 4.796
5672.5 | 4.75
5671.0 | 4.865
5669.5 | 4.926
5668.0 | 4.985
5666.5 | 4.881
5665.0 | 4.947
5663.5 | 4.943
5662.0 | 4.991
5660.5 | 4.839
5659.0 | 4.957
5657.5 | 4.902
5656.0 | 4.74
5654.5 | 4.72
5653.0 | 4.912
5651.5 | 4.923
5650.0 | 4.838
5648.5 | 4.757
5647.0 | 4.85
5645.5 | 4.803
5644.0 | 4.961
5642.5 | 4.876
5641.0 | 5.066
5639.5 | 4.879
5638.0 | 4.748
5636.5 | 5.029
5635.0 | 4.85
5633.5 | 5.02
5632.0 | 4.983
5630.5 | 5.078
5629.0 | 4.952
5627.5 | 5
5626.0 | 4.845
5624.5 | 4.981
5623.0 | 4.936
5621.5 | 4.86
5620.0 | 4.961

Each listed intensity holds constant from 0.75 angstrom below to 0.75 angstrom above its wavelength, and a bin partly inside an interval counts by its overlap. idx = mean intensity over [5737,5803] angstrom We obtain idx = 4.56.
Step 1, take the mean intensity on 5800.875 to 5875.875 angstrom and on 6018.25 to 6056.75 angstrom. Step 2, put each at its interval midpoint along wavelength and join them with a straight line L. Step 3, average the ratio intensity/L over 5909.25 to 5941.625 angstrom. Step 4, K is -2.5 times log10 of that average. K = -0.03 mag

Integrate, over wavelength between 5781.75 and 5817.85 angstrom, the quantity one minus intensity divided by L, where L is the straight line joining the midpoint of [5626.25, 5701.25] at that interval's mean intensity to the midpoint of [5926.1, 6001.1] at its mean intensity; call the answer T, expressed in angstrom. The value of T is 1.6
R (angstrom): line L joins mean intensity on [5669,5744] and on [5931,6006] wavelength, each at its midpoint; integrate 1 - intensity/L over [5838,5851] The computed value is 0.50 angstrom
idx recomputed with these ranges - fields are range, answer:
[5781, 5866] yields 4.56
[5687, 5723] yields 4.79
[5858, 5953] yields 4.66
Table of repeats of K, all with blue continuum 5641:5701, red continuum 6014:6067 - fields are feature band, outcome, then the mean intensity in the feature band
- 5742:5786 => 0.04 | 4.56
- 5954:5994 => -0.02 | 4.61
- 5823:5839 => 0.03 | 4.56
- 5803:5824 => 0.02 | 4.59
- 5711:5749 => 0.01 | 4.75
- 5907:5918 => -0.03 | 4.73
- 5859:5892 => -0.01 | 4.69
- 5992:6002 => -0.02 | 4.58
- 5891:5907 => -0.02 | 4.67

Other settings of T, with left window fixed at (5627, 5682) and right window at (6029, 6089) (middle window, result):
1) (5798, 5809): 0.4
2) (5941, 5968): -0.3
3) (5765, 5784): 0.9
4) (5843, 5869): 0.1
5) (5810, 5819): 0.3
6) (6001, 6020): -0.5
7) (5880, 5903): -0.2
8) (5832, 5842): 0.3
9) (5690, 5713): 0.2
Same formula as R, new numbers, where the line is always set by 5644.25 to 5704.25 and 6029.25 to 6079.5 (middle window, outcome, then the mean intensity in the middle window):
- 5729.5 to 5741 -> -0.03 angstrom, 4.78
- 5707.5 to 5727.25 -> 0.08 angstrom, 4.77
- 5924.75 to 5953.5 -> -0.36 angstrom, 4.6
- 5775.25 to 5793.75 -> 0.70 angstrom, 4.53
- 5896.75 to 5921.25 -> -0.73 angstrom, 4.71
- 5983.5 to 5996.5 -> -0.45 angstrom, 4.64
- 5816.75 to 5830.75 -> 0.24 angstrom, 4.59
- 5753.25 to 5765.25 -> 0.31 angstrom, 4.62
